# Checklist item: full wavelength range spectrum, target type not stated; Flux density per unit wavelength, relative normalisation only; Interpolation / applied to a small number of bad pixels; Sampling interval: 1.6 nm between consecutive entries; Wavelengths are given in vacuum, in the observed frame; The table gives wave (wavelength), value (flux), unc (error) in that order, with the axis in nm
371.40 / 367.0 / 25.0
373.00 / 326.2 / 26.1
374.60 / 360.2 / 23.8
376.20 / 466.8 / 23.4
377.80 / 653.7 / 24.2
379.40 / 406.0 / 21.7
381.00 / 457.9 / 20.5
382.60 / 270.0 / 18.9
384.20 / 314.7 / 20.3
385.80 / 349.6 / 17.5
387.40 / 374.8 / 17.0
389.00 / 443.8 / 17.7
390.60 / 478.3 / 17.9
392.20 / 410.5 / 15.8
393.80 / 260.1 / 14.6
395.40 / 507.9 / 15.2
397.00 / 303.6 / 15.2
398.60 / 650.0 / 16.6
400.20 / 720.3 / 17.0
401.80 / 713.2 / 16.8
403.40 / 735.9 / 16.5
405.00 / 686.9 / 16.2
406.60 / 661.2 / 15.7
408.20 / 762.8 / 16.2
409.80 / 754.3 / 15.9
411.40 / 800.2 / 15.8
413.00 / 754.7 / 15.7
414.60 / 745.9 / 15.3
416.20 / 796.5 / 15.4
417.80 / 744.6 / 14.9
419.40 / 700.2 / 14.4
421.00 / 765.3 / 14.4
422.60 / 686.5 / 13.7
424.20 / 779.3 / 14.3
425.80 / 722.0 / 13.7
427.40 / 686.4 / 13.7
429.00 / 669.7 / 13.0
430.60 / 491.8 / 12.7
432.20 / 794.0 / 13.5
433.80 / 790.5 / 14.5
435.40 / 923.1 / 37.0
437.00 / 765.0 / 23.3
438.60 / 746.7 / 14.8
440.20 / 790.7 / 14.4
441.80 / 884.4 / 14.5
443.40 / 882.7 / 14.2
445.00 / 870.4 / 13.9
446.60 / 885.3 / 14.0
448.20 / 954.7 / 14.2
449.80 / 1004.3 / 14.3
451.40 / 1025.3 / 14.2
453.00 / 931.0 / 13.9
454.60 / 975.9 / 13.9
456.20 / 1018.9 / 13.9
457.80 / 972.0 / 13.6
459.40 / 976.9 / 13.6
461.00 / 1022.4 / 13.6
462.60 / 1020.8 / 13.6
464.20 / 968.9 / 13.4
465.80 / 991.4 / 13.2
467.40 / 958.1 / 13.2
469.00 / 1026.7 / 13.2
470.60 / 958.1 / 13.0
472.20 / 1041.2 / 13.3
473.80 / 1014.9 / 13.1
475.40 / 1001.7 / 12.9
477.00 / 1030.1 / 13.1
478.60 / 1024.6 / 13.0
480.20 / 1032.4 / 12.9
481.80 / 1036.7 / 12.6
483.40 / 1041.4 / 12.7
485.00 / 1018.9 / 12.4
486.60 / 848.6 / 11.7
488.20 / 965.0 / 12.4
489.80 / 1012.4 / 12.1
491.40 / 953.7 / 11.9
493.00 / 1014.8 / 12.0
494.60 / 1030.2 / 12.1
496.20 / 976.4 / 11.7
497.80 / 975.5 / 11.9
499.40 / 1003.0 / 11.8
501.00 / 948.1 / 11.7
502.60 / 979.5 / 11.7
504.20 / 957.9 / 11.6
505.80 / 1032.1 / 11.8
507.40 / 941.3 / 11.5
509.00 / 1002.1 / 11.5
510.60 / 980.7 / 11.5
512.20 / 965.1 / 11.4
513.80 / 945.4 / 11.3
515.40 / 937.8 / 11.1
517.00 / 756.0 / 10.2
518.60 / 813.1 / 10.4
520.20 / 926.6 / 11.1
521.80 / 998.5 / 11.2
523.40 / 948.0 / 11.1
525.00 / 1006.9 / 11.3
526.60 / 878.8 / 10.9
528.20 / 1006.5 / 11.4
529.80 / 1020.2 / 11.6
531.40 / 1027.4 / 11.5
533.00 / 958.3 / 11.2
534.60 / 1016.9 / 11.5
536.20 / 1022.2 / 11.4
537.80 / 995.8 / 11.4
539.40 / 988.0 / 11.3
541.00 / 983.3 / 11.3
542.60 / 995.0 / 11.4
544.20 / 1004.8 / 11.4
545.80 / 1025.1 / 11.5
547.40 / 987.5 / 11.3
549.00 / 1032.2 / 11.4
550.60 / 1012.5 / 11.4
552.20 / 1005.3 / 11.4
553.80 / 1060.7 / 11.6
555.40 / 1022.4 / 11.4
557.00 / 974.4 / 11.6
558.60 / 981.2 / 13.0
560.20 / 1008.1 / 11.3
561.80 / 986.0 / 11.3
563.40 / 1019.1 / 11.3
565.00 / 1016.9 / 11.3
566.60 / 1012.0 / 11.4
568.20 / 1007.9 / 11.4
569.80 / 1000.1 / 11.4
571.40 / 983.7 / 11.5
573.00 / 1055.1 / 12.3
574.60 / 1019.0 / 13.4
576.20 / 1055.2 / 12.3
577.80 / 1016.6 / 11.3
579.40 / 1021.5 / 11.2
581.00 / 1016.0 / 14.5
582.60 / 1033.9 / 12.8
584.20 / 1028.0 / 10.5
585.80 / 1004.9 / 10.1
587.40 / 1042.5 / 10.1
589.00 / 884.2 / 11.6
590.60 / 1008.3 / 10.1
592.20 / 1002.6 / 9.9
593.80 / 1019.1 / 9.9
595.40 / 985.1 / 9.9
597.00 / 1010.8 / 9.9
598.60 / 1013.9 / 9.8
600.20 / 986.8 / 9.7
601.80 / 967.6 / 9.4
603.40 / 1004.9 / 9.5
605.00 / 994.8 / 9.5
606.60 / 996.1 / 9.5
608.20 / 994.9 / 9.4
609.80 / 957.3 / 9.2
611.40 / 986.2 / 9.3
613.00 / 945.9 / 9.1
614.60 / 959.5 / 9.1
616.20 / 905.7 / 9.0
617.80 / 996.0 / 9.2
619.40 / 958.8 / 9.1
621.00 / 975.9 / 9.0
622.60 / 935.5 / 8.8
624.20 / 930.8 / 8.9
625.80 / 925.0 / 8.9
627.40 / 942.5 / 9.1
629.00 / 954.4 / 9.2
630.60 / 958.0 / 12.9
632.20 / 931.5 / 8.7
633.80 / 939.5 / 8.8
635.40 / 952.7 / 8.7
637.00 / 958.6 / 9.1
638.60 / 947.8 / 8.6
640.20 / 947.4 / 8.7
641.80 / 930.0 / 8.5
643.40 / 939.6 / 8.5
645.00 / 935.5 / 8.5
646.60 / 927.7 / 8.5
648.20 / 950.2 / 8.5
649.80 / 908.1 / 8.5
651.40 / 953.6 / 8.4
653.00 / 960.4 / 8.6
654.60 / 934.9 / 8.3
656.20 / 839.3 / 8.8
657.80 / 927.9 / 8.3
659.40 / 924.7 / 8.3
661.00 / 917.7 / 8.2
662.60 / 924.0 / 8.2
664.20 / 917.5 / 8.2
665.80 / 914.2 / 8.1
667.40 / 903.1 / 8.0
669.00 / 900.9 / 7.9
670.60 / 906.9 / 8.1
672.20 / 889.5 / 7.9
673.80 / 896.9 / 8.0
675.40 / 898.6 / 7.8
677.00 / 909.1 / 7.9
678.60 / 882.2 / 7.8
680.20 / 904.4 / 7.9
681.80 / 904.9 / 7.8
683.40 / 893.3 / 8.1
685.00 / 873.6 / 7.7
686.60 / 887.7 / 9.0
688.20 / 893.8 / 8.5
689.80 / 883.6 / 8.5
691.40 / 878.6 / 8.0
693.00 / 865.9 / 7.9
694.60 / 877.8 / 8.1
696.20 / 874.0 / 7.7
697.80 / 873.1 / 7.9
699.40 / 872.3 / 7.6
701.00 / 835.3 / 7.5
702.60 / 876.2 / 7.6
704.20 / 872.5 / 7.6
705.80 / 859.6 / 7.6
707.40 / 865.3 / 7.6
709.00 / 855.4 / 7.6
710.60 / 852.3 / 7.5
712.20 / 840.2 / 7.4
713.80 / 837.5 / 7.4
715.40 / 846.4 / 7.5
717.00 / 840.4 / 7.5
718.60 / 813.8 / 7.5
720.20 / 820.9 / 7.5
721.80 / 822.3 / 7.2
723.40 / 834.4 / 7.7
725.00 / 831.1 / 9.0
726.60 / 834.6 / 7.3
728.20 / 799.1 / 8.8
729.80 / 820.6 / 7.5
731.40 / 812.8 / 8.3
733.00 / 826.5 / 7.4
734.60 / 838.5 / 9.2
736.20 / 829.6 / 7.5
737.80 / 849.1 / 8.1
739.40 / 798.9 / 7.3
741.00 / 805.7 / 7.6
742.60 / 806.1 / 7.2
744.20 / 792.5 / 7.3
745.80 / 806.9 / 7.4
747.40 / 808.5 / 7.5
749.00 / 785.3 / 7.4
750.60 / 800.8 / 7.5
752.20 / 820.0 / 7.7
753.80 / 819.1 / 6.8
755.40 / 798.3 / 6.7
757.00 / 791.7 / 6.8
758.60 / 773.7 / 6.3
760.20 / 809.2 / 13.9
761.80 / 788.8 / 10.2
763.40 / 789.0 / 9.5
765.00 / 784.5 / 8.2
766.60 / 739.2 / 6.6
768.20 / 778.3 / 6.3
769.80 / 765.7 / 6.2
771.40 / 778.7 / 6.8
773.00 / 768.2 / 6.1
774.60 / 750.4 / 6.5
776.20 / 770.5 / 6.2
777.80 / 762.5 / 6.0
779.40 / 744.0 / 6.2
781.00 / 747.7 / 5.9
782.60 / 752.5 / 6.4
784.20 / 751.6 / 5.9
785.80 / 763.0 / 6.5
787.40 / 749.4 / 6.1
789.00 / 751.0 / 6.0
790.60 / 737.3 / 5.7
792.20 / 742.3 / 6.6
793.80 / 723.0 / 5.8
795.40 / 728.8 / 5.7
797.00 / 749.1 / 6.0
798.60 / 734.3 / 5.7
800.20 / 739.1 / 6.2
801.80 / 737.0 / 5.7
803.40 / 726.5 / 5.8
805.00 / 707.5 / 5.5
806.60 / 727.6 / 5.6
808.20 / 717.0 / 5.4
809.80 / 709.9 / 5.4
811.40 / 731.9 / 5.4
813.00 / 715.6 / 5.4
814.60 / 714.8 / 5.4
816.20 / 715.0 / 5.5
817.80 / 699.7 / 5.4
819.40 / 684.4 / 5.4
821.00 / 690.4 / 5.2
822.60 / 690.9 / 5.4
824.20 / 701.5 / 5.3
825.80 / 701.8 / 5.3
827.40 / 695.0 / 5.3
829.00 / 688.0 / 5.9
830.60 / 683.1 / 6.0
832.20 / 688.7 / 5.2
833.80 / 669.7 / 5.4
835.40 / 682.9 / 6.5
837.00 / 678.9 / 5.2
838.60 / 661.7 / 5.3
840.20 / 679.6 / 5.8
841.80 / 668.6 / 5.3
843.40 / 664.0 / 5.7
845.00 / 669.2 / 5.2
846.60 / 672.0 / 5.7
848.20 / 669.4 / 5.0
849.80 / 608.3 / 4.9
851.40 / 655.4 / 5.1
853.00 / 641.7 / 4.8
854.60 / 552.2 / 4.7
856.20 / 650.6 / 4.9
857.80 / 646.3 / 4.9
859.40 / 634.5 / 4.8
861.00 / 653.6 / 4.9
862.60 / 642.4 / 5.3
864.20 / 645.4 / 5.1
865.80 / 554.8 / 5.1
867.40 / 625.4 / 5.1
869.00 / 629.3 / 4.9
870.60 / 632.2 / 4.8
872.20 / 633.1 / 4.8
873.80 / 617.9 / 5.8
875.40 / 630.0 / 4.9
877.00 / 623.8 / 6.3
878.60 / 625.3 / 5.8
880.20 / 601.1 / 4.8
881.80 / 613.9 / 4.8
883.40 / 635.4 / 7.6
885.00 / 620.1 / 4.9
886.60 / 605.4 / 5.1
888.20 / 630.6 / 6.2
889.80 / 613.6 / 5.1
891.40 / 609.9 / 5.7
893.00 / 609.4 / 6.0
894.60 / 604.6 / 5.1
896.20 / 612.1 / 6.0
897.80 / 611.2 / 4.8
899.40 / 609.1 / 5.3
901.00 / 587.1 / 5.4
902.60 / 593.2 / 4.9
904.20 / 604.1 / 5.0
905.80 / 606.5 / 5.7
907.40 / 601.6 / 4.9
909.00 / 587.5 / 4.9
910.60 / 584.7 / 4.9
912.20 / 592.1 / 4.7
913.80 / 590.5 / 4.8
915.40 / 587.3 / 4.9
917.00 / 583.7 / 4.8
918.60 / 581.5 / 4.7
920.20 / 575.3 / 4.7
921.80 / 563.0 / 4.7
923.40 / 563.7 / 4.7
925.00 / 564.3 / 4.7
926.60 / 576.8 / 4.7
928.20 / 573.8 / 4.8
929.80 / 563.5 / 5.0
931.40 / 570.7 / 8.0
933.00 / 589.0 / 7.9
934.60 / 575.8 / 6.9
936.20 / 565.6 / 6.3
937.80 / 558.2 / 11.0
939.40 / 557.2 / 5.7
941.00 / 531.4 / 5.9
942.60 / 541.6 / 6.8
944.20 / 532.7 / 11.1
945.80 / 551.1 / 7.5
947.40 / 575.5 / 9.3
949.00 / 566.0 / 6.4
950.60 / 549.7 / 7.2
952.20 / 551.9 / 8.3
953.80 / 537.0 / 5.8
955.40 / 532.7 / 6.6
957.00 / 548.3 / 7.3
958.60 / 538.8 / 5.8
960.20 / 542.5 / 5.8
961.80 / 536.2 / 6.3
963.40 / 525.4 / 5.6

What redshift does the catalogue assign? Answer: 0.000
